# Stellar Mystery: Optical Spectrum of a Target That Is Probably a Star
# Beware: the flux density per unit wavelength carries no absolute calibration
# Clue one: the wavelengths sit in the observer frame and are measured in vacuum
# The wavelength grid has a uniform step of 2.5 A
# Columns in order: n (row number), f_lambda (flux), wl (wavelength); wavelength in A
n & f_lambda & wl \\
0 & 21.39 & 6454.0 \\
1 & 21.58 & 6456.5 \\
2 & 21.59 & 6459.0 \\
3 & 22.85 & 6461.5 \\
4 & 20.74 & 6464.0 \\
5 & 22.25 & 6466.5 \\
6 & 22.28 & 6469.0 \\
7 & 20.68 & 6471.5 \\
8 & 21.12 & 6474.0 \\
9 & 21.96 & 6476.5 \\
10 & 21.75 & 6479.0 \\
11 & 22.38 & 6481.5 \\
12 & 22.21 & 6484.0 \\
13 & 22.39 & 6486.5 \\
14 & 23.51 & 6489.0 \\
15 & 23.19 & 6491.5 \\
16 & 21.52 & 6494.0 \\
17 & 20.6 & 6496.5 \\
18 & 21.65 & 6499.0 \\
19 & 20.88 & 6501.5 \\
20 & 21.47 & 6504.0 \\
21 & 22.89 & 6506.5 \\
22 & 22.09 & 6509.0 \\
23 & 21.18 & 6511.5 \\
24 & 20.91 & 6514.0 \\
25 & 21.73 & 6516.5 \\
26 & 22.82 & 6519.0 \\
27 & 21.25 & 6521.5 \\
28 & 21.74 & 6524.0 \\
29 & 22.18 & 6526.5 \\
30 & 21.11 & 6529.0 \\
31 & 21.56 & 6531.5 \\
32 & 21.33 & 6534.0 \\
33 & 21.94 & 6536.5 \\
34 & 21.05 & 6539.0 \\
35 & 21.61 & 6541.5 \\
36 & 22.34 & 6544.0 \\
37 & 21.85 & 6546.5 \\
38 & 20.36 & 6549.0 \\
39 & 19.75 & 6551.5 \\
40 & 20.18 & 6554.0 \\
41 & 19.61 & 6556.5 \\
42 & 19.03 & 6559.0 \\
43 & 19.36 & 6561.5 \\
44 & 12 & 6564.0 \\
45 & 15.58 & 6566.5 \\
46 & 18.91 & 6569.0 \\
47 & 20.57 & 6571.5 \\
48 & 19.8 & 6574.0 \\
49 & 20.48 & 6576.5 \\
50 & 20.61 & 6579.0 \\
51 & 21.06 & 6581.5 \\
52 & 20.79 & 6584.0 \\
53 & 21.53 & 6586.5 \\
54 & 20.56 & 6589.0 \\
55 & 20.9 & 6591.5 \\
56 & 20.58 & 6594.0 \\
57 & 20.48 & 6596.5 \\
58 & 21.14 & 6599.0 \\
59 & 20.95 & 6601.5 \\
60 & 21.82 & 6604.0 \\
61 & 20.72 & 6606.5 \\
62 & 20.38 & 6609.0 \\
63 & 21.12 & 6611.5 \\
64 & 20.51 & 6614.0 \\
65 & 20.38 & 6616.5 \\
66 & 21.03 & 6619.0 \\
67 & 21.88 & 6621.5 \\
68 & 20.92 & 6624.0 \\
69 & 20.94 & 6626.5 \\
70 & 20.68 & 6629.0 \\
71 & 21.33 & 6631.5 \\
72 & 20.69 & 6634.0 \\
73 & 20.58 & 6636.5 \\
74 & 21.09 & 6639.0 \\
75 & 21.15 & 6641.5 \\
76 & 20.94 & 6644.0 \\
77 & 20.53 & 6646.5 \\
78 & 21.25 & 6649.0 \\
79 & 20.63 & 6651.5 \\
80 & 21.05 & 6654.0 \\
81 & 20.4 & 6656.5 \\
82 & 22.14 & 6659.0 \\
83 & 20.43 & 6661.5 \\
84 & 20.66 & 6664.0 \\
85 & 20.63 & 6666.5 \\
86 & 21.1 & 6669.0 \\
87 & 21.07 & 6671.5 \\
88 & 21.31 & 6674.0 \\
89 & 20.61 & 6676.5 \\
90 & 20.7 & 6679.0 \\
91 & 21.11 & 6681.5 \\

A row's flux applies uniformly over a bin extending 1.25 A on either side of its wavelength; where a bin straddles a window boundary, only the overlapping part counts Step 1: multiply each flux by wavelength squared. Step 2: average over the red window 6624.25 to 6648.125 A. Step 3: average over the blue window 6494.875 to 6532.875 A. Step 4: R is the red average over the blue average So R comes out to 1.00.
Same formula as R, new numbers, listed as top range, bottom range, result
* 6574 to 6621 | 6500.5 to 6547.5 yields 0.98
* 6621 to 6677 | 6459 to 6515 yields 1.01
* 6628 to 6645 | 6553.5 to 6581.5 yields 1.14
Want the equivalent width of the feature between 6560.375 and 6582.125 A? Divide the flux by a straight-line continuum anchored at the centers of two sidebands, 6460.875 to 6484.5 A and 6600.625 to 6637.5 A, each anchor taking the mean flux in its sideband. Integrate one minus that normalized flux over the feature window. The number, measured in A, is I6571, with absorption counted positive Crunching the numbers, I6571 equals 2.6 A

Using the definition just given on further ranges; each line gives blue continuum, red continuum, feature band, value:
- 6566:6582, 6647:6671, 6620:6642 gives -0.6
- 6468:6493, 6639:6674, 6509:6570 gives 3.7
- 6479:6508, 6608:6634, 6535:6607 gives 3.9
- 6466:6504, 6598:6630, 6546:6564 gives 1.7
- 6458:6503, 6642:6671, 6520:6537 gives 0.0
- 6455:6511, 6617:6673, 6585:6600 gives 0.3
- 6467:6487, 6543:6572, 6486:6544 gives -3.5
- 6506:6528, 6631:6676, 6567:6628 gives 1.7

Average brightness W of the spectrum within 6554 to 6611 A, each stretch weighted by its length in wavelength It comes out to 19.9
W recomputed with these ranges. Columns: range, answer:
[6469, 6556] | 21.6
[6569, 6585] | 20.4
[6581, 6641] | 20.9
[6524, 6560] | 21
